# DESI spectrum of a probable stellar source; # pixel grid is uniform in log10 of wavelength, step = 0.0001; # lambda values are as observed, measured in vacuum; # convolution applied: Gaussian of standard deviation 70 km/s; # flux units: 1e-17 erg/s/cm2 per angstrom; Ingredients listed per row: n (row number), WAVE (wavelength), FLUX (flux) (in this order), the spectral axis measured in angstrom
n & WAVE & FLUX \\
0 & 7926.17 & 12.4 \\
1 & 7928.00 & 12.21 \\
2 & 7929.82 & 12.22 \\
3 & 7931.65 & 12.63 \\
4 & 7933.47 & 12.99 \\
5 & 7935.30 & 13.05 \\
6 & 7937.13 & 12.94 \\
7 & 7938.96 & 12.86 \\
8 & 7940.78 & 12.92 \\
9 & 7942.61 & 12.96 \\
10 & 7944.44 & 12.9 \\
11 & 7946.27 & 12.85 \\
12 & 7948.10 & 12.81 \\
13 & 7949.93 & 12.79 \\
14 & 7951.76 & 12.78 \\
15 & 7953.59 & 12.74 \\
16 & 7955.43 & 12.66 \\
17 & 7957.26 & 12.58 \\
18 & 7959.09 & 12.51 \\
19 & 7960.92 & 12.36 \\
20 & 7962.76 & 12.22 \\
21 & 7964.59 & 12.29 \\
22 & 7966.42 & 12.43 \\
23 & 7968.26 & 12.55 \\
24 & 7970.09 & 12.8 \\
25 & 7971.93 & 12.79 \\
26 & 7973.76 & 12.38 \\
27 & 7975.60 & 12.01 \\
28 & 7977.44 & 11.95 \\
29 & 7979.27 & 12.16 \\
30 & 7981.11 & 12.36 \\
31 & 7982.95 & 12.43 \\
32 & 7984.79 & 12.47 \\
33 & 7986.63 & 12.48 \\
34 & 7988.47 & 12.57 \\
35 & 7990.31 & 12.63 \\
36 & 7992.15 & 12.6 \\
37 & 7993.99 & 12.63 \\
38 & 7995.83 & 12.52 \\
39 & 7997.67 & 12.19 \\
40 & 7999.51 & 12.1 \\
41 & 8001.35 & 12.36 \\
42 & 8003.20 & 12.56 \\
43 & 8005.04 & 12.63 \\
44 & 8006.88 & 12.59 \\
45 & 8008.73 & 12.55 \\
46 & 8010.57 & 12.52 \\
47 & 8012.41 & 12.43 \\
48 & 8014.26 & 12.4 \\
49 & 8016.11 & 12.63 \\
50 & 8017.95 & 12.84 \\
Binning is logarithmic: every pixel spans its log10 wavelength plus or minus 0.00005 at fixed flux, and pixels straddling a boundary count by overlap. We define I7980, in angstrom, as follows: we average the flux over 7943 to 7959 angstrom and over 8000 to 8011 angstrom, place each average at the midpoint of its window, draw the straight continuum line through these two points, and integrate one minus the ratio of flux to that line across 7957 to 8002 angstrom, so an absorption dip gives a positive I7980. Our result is 0.8 angstrom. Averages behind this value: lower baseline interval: 12.8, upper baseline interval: 12.5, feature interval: 12.4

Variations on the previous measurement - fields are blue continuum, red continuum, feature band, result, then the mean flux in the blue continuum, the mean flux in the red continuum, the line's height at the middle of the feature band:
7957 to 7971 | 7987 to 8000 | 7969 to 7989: 0.1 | 12.5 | 12.5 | 12.5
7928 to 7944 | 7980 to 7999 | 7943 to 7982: 0.3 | 12.8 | 12.5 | 12.6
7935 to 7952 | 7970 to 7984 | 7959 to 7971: 0.1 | 12.9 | 12.3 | 12.5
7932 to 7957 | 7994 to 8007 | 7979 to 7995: 0.0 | 12.9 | 12.4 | 12.5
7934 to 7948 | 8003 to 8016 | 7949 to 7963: 0.3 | 12.9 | 12.5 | 12.8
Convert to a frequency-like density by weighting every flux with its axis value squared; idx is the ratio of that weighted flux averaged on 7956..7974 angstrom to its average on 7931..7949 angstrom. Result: 0.98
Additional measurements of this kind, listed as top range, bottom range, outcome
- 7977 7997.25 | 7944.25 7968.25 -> 1.00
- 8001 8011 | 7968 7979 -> 1.02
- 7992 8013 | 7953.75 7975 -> 1.01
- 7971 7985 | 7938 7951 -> 0.96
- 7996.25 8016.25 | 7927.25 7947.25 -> 0.99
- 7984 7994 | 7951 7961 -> 1.00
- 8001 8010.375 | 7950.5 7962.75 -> 1.01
